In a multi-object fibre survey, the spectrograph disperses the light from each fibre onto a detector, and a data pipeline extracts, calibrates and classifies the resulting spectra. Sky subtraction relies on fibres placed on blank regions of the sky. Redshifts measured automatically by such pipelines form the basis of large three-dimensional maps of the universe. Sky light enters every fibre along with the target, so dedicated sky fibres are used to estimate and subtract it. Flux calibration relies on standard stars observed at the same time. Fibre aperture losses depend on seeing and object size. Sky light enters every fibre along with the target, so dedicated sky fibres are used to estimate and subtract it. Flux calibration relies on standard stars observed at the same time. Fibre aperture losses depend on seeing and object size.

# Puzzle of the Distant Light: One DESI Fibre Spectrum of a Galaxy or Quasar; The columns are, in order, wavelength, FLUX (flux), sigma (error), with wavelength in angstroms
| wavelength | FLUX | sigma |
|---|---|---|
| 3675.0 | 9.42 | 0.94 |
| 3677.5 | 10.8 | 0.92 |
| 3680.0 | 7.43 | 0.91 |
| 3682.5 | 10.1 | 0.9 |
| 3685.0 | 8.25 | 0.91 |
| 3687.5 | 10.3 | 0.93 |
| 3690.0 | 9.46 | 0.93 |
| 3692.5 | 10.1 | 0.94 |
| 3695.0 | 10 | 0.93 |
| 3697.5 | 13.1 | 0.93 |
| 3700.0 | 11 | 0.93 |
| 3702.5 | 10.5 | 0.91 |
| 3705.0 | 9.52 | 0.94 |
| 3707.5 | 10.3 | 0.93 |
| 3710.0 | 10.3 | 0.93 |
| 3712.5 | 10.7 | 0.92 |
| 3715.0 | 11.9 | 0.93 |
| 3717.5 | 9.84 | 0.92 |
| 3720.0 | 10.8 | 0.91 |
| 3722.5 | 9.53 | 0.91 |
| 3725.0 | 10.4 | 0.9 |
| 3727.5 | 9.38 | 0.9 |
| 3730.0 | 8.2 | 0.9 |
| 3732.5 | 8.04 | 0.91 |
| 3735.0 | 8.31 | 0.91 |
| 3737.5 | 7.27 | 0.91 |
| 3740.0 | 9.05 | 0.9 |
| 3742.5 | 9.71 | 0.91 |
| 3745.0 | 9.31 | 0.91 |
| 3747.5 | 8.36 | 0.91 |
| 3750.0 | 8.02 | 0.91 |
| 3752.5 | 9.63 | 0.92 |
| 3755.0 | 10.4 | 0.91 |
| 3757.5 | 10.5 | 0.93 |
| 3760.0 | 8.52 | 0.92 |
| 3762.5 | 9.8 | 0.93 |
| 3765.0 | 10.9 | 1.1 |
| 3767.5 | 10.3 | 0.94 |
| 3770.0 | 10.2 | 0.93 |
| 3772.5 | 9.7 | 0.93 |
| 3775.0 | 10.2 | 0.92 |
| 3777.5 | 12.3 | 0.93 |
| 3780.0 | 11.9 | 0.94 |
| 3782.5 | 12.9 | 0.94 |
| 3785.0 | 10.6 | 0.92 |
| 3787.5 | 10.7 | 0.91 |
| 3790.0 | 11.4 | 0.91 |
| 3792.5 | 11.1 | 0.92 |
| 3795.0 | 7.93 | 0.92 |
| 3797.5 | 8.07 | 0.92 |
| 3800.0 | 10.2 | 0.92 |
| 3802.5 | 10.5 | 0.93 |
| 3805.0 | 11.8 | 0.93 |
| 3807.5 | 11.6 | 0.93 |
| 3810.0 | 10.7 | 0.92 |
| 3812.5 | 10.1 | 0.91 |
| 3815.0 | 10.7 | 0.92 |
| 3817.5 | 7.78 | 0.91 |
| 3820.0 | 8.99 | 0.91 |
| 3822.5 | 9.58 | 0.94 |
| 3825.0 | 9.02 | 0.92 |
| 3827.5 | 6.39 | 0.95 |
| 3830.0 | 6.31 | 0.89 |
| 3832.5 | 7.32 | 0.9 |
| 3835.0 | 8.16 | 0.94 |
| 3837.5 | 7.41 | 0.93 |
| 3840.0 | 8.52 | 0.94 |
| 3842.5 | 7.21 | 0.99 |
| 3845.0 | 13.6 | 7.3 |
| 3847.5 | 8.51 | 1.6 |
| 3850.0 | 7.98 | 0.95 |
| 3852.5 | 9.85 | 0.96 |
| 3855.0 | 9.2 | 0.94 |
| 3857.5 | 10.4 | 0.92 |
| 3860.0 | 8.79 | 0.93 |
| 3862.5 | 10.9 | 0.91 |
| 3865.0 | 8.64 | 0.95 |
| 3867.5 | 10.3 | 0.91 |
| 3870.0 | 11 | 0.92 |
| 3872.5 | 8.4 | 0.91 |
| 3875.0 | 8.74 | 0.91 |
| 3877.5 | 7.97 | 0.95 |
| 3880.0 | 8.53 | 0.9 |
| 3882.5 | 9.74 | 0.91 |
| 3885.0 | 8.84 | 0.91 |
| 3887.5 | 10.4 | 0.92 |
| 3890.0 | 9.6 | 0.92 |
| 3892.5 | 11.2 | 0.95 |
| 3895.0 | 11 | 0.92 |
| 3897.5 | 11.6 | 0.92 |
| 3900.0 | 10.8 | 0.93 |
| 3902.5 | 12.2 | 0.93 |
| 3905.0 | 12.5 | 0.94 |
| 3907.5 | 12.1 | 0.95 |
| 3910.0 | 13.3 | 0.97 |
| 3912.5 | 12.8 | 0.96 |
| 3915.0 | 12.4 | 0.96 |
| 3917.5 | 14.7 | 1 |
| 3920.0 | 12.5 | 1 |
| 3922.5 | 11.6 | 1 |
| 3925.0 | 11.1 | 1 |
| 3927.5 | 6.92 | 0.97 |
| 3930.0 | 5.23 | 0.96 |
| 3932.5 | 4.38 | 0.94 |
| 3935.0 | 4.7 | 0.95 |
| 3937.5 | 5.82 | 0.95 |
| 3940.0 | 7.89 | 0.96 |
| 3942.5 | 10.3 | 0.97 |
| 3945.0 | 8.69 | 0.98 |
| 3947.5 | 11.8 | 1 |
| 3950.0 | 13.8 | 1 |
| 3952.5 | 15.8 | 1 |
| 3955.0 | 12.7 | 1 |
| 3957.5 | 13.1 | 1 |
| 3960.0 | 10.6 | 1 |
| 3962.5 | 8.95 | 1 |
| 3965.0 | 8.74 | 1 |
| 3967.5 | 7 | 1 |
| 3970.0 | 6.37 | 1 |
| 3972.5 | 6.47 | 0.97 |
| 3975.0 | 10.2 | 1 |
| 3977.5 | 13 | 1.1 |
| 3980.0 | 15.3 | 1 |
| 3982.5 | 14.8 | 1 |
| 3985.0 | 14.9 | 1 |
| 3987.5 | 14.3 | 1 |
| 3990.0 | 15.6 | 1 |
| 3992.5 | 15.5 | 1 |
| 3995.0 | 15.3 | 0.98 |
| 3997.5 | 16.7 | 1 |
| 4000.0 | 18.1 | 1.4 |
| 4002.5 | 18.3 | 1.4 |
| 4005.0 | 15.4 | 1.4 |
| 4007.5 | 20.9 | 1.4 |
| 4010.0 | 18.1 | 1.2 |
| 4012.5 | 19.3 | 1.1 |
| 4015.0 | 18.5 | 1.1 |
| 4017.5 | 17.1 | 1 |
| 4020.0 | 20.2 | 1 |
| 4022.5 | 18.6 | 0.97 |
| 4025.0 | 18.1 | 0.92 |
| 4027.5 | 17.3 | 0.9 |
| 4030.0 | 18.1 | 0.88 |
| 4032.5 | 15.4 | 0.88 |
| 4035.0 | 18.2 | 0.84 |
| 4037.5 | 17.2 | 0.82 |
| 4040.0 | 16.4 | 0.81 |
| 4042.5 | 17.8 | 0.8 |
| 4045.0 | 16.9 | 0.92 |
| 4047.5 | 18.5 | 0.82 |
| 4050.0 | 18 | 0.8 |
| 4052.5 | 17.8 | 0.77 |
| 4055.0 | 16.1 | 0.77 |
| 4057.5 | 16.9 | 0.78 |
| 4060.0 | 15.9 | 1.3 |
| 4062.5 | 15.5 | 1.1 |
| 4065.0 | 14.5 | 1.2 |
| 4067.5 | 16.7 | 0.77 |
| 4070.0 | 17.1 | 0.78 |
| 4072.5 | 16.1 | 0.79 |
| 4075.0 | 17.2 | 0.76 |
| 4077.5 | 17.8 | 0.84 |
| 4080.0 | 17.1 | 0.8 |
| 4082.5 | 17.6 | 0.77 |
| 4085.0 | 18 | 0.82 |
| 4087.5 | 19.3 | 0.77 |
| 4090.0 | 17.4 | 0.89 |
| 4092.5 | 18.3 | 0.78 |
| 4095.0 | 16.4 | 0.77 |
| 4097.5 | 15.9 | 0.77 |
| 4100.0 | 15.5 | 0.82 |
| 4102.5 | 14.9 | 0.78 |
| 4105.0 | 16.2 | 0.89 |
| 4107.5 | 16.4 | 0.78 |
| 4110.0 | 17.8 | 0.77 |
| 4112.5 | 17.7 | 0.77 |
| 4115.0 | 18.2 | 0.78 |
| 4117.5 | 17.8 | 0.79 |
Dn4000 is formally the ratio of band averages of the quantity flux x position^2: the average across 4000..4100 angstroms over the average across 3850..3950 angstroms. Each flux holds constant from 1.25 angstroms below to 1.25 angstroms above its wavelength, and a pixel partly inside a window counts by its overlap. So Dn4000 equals 1.9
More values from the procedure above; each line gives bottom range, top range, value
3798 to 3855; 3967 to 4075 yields 1.94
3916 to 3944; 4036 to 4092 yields 2.11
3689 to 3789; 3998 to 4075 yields 2.02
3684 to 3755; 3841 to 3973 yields 1.13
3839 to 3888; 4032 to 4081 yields 1.99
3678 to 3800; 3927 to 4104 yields 1.72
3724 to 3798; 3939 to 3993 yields 1.32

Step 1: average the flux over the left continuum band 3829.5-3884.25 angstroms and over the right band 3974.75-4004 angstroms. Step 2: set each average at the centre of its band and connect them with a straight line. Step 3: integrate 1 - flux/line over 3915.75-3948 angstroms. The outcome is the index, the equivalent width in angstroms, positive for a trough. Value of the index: 9.3 angstroms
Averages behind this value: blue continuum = 9.01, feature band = 8.88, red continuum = 15.3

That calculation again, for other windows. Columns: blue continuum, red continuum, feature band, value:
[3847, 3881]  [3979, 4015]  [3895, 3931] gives 1.42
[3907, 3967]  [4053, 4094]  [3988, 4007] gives -4.59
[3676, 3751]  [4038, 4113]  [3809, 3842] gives 9.43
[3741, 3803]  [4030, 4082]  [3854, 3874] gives 4.24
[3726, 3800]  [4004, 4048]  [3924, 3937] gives 7.47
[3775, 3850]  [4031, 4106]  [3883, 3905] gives 2.23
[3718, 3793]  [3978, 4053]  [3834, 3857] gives 6.35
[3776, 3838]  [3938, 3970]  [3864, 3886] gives 2.10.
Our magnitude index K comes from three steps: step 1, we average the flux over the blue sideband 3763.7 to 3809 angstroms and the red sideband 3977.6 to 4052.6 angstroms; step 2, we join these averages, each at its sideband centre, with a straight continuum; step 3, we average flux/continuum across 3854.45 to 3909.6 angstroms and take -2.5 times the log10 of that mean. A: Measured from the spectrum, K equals 0.30 mag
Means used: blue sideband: 10.7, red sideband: 17.1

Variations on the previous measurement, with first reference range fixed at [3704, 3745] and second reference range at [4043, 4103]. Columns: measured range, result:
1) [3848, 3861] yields 0.316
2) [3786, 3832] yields 0.182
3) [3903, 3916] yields 0.073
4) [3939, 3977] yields 0.377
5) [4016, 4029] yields -0.153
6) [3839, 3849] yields 0.268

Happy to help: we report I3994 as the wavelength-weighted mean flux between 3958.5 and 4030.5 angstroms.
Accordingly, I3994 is 14.8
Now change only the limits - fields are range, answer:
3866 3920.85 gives 10.9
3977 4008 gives 16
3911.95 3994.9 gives 10.9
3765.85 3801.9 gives 10.5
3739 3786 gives 10.1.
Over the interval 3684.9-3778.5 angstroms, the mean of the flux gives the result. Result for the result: 9.86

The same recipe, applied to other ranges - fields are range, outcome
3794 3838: 9.06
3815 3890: 8.95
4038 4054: 17.5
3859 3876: 9.56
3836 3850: 8.94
